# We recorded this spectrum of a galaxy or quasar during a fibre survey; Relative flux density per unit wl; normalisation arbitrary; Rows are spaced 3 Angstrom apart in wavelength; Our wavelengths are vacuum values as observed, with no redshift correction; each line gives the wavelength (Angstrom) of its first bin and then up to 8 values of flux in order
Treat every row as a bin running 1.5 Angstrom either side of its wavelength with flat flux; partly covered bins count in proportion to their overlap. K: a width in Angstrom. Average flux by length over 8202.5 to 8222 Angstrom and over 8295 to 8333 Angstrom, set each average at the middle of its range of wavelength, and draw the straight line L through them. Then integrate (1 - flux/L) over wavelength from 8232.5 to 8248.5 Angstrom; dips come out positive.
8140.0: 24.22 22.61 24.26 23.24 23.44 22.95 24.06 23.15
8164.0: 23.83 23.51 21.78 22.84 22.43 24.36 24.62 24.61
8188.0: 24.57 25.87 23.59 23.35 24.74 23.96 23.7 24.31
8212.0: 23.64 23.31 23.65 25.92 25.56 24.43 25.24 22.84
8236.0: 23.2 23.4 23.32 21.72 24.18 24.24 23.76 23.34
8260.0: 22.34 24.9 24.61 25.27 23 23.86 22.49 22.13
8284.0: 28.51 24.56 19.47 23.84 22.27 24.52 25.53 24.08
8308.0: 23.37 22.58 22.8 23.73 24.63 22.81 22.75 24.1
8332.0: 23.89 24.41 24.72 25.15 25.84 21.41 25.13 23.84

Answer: 0.6 Angstrom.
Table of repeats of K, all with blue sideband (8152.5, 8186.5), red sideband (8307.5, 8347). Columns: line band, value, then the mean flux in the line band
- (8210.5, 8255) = -0.5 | 23.9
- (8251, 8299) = 0.1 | 23.7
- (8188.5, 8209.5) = -0.6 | 24.2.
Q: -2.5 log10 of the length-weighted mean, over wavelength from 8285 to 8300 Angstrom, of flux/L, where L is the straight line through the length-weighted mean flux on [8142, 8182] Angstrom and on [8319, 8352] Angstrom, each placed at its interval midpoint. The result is 0.04 mag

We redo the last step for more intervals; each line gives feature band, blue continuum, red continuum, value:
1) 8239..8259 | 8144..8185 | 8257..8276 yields 0.02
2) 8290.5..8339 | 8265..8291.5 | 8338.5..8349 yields 0.02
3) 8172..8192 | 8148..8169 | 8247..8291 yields -0.03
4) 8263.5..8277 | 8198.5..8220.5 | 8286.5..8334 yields -0.02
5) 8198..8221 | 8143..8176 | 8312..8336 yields -0.03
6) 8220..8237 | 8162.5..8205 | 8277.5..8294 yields -0.04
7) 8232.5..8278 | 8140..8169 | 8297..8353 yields 0.01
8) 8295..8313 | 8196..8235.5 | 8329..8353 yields 0.02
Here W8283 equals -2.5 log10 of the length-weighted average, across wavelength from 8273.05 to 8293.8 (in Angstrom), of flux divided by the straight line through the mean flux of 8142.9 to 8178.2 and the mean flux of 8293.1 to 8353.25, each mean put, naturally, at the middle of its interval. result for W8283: 0.009 mag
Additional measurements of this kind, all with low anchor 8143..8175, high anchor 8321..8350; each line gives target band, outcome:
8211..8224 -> -0.04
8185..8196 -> -0.06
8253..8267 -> 0.00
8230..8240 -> 0.01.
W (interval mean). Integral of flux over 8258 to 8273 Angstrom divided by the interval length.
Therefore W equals 24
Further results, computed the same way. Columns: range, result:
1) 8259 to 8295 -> 23.7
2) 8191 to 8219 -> 23.9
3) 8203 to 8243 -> 24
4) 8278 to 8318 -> 23.6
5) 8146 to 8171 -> 23.3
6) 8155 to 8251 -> 23.9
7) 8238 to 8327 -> 23.6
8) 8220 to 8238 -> 24.5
